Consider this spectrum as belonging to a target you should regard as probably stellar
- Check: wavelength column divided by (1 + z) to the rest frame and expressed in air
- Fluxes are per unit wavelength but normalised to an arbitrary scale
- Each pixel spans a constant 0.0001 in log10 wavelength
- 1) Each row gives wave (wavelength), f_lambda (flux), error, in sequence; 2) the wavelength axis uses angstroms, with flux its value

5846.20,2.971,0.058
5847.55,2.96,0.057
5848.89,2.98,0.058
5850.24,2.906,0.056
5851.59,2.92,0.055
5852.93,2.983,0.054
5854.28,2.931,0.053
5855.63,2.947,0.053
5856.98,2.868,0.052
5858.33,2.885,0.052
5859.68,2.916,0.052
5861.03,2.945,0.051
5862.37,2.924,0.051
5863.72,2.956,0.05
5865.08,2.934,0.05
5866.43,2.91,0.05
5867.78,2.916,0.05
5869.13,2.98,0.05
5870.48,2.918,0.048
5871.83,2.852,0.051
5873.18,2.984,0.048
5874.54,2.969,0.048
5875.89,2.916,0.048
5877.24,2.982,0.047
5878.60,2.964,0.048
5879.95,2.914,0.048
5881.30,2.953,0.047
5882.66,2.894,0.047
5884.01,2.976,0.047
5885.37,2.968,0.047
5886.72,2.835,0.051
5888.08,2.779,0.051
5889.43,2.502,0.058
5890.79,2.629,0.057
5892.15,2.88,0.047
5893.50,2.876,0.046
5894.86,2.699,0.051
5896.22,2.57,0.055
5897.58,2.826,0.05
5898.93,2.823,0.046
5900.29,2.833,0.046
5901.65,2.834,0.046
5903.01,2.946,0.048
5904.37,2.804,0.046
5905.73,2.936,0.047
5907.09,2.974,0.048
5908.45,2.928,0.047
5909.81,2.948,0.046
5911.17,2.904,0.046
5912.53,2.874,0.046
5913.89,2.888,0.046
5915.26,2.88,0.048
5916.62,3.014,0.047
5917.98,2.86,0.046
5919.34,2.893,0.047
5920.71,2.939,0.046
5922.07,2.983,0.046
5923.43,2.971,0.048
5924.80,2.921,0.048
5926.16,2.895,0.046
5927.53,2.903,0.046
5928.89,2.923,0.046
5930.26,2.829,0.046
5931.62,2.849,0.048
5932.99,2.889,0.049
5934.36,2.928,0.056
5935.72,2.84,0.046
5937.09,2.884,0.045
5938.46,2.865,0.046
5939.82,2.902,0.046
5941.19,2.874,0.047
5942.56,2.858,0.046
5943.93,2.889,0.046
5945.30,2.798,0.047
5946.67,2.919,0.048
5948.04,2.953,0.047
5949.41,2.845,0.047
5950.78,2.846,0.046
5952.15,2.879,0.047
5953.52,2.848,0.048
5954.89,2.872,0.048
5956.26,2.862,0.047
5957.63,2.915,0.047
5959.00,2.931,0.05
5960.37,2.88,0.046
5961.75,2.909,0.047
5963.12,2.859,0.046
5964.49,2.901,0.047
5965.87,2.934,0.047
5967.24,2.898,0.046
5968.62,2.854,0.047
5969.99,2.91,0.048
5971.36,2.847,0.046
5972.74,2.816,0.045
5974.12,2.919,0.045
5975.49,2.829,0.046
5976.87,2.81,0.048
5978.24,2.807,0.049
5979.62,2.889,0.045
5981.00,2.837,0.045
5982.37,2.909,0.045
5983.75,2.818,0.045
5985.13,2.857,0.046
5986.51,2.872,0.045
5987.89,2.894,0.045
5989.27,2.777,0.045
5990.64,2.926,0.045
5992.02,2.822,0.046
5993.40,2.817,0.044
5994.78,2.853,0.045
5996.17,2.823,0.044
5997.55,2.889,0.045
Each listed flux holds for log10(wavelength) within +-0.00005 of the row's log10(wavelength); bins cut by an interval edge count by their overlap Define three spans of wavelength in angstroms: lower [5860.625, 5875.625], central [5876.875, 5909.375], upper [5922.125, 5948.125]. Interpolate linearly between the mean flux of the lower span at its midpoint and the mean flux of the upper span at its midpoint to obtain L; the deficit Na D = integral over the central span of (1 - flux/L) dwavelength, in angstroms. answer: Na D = 0.8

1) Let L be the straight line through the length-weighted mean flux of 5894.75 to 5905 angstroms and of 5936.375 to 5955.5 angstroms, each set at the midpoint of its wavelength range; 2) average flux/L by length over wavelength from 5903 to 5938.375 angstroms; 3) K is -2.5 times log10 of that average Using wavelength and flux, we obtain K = -0.03 mag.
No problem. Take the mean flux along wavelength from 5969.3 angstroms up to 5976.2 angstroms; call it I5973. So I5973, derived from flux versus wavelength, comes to 2.86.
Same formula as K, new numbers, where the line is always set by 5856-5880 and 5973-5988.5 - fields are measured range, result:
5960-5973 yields -0.006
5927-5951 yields 0.002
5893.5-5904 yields 0.044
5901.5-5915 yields 0.000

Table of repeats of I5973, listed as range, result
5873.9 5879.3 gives 2.96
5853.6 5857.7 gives 2.91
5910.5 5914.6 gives 2.88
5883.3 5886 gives 2.97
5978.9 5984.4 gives 2.86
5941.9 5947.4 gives 2.86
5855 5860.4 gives 2.9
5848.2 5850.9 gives 2.95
